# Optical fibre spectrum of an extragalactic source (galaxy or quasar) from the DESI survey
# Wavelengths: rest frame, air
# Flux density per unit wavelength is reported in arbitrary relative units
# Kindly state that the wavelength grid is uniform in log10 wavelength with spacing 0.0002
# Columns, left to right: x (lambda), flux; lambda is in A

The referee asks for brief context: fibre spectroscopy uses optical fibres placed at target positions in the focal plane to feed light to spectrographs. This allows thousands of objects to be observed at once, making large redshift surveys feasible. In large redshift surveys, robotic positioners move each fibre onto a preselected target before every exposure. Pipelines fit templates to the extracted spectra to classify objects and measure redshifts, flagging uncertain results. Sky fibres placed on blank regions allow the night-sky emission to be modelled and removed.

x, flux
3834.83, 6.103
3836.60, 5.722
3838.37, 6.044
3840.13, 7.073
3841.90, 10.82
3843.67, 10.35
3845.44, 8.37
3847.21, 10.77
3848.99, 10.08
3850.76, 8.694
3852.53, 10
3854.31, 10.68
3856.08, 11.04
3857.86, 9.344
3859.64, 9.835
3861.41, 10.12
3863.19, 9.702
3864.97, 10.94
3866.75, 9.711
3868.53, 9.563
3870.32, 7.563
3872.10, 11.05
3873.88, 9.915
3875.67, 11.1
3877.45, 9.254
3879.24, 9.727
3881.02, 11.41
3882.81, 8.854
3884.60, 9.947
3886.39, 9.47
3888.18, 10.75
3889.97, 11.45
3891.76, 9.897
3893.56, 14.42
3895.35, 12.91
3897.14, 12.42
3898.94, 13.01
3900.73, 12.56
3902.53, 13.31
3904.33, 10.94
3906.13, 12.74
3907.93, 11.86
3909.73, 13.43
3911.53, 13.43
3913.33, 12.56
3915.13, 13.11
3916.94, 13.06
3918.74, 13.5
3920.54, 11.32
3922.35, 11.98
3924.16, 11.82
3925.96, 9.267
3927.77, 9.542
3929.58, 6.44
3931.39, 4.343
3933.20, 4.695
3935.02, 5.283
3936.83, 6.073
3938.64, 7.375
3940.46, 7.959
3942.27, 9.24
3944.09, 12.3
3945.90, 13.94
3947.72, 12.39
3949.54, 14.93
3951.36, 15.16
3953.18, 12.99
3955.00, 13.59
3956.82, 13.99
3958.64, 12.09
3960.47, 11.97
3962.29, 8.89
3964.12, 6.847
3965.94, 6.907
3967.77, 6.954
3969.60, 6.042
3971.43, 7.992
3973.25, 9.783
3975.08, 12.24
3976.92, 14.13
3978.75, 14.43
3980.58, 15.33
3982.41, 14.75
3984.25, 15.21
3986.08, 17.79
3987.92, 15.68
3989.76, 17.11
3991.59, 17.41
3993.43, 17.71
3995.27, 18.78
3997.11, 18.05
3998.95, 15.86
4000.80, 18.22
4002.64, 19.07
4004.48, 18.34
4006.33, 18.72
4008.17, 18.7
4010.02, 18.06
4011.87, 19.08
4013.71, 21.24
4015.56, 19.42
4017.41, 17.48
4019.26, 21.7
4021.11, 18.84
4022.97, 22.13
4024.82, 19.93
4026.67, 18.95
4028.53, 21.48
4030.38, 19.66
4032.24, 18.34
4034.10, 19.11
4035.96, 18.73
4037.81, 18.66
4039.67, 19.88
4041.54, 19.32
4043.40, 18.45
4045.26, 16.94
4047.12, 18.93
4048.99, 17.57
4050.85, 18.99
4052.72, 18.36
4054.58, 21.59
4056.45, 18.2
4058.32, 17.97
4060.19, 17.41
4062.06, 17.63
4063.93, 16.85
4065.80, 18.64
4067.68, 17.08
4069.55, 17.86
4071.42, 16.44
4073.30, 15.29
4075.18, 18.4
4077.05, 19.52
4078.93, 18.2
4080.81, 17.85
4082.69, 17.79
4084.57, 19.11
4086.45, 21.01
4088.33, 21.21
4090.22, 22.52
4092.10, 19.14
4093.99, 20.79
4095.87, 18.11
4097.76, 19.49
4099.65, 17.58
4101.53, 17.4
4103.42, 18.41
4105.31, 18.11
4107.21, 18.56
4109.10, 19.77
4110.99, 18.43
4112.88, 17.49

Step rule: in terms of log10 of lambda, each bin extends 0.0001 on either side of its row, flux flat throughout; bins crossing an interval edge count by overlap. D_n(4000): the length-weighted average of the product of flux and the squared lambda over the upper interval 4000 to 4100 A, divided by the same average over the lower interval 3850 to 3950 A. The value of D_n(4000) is 1.93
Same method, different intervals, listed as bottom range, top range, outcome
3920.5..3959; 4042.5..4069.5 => 1.88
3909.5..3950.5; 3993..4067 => 1.92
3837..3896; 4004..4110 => 2.08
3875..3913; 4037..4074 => 1.69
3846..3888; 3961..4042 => 1.77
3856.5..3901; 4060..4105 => 1.94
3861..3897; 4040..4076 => 1.89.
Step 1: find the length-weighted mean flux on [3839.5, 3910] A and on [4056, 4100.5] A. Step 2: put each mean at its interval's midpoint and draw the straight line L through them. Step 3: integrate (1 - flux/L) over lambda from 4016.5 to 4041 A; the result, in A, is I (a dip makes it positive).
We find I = -4.5 A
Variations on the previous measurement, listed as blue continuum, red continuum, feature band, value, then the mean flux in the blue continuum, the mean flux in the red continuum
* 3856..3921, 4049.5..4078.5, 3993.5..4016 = -4.1 A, 11.2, 18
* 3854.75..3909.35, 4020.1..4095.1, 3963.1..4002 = 4.6 A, 10.9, 18.9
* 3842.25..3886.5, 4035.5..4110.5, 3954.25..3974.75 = 6.5 A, 9.92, 18.6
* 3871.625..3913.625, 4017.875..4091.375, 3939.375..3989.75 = 9.3 A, 11.5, 18.9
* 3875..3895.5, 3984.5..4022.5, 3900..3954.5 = 9.6 A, 10.7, 18.4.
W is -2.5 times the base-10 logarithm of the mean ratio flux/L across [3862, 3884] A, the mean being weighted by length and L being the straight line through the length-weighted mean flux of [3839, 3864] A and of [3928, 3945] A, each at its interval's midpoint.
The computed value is -0.093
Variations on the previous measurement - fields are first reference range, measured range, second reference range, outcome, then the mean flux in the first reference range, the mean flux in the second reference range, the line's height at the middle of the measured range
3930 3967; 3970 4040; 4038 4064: -0.19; 9.99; 18.5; 14.7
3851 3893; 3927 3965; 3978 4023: 0.42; 10.1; 17.9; 14.6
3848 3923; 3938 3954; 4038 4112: 0.14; 11.1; 18.6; 13.5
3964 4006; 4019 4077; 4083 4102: -0.08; 14.3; 19.6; 17.4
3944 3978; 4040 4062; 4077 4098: -0.08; 11.2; 19.6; 17.2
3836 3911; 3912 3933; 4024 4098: 0.19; 10.4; 18.8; 12.6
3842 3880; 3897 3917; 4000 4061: -0.03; 9.91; 19.1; 12.4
